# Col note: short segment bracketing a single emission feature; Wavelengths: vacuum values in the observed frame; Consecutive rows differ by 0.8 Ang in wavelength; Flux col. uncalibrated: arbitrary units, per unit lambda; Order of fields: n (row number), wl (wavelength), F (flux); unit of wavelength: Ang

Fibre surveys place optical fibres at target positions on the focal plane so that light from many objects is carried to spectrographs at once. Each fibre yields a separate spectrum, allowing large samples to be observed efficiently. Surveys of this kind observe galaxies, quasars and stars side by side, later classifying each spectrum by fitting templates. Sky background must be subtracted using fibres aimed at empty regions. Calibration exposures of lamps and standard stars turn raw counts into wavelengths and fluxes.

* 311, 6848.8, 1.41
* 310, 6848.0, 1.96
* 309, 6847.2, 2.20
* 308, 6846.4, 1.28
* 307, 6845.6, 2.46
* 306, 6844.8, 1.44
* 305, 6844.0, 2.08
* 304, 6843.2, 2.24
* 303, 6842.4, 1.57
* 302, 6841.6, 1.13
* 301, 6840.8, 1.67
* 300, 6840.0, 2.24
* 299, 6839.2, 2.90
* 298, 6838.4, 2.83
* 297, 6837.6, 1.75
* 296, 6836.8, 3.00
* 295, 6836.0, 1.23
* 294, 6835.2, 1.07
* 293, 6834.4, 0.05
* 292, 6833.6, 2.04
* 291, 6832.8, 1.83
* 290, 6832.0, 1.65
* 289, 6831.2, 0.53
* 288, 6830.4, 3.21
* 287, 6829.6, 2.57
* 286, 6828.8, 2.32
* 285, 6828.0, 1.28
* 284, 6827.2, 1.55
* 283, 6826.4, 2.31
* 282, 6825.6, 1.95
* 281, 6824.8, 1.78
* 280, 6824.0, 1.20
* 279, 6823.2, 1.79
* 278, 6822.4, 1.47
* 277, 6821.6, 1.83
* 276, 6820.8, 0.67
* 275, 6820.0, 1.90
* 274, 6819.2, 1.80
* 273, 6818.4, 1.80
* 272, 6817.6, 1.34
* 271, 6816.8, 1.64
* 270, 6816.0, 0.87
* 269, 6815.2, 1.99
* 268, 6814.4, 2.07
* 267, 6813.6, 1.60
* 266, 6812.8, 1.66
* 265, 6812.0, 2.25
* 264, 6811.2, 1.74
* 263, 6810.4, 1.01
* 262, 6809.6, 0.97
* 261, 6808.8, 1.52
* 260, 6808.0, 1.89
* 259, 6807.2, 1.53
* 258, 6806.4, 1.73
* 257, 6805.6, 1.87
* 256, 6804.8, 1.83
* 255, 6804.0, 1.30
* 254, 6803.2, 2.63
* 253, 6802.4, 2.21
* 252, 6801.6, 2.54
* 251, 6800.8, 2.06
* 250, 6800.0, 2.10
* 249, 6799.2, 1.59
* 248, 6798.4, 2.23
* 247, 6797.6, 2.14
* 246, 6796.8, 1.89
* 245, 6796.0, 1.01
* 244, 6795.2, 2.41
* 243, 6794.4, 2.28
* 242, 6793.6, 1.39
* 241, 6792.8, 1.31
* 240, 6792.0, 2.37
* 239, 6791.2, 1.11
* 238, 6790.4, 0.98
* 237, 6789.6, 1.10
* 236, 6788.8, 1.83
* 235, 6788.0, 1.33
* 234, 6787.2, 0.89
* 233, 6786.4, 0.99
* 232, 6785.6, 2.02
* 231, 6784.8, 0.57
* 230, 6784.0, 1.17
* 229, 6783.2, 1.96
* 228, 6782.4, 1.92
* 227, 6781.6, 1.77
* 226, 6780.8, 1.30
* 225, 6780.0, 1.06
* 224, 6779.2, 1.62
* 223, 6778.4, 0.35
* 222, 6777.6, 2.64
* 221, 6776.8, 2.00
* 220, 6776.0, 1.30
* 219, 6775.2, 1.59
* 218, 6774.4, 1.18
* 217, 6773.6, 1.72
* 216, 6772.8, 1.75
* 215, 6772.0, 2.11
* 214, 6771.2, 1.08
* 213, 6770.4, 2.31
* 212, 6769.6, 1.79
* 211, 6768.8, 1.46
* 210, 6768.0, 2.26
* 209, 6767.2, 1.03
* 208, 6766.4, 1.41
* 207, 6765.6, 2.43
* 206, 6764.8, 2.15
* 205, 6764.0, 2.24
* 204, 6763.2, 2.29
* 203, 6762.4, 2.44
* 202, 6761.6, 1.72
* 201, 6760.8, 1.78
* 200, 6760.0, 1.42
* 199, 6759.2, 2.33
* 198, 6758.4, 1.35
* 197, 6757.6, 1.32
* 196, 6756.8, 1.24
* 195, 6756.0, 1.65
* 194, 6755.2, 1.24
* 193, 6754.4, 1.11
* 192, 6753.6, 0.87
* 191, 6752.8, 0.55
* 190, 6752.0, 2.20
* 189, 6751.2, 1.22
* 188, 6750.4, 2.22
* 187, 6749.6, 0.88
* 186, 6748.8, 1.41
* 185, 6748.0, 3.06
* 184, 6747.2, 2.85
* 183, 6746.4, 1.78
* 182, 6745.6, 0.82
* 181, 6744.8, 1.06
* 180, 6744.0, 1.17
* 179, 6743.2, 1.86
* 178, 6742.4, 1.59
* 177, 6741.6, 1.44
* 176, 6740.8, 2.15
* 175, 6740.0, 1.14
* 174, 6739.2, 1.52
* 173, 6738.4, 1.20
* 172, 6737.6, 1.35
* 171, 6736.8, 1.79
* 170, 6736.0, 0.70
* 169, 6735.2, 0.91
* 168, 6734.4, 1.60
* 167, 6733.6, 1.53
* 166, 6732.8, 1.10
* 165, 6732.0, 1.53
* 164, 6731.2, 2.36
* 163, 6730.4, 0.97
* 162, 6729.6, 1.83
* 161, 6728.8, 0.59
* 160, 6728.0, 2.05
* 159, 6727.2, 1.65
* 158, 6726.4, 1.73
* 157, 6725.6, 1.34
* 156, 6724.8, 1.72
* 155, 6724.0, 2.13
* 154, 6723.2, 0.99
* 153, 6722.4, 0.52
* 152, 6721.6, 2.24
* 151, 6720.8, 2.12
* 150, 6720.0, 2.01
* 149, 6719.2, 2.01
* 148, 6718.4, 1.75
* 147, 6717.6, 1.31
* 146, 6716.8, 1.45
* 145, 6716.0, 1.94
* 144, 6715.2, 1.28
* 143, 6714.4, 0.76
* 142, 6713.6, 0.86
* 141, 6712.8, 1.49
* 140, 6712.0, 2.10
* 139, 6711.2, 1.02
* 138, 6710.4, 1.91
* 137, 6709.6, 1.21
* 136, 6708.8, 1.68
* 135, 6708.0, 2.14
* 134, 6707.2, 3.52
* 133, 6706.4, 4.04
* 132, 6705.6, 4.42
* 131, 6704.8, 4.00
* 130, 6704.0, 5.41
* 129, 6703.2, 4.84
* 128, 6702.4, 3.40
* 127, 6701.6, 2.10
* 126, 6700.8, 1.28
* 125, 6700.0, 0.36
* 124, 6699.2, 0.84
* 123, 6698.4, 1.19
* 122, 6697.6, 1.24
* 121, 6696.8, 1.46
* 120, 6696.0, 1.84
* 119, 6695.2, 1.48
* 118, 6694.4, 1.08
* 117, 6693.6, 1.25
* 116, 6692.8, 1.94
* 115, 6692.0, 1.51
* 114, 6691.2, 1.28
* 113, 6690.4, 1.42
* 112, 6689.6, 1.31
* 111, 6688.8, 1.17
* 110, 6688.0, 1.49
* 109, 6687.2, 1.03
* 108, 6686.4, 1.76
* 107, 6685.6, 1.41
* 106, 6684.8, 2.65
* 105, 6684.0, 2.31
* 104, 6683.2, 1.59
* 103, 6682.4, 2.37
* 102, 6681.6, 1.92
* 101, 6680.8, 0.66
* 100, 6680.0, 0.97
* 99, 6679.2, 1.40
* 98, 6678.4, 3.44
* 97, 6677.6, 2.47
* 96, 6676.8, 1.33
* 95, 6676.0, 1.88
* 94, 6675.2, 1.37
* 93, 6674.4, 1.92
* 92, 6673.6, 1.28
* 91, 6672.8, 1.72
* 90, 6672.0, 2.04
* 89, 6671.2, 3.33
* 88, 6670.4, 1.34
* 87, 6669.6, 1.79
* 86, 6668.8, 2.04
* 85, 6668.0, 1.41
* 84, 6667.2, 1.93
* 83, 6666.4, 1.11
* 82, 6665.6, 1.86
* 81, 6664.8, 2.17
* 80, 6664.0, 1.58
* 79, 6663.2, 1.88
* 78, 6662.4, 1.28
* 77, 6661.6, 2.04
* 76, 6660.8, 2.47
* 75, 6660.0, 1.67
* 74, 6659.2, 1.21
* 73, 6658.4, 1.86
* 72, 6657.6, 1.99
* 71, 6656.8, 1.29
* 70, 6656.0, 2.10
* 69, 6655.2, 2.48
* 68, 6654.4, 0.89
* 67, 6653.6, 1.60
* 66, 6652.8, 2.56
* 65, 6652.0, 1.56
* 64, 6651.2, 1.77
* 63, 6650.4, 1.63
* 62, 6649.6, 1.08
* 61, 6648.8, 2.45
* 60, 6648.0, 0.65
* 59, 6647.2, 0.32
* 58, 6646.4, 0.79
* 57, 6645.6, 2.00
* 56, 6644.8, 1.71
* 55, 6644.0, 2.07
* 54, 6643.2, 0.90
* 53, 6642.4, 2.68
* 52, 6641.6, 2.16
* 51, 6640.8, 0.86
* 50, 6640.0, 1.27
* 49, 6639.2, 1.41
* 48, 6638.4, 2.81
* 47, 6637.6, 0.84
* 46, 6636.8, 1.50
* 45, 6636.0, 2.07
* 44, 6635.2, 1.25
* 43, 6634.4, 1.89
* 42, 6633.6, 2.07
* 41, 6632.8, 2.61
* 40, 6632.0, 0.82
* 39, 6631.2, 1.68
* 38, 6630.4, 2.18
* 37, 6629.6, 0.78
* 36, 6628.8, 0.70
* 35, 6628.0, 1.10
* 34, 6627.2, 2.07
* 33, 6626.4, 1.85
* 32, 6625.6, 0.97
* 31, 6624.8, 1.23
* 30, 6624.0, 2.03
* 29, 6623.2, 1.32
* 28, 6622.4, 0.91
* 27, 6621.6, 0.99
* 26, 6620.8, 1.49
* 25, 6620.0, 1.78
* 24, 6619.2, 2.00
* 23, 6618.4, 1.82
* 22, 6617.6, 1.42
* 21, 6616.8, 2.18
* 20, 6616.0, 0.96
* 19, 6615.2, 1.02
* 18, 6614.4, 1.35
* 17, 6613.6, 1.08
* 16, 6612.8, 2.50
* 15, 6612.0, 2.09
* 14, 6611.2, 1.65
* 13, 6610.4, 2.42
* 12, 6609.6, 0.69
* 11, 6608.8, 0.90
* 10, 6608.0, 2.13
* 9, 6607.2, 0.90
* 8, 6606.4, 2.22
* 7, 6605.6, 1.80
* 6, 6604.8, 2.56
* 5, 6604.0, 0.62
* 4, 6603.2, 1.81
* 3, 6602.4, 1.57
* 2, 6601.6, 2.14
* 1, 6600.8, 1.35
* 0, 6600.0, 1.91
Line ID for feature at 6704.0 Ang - H-beta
